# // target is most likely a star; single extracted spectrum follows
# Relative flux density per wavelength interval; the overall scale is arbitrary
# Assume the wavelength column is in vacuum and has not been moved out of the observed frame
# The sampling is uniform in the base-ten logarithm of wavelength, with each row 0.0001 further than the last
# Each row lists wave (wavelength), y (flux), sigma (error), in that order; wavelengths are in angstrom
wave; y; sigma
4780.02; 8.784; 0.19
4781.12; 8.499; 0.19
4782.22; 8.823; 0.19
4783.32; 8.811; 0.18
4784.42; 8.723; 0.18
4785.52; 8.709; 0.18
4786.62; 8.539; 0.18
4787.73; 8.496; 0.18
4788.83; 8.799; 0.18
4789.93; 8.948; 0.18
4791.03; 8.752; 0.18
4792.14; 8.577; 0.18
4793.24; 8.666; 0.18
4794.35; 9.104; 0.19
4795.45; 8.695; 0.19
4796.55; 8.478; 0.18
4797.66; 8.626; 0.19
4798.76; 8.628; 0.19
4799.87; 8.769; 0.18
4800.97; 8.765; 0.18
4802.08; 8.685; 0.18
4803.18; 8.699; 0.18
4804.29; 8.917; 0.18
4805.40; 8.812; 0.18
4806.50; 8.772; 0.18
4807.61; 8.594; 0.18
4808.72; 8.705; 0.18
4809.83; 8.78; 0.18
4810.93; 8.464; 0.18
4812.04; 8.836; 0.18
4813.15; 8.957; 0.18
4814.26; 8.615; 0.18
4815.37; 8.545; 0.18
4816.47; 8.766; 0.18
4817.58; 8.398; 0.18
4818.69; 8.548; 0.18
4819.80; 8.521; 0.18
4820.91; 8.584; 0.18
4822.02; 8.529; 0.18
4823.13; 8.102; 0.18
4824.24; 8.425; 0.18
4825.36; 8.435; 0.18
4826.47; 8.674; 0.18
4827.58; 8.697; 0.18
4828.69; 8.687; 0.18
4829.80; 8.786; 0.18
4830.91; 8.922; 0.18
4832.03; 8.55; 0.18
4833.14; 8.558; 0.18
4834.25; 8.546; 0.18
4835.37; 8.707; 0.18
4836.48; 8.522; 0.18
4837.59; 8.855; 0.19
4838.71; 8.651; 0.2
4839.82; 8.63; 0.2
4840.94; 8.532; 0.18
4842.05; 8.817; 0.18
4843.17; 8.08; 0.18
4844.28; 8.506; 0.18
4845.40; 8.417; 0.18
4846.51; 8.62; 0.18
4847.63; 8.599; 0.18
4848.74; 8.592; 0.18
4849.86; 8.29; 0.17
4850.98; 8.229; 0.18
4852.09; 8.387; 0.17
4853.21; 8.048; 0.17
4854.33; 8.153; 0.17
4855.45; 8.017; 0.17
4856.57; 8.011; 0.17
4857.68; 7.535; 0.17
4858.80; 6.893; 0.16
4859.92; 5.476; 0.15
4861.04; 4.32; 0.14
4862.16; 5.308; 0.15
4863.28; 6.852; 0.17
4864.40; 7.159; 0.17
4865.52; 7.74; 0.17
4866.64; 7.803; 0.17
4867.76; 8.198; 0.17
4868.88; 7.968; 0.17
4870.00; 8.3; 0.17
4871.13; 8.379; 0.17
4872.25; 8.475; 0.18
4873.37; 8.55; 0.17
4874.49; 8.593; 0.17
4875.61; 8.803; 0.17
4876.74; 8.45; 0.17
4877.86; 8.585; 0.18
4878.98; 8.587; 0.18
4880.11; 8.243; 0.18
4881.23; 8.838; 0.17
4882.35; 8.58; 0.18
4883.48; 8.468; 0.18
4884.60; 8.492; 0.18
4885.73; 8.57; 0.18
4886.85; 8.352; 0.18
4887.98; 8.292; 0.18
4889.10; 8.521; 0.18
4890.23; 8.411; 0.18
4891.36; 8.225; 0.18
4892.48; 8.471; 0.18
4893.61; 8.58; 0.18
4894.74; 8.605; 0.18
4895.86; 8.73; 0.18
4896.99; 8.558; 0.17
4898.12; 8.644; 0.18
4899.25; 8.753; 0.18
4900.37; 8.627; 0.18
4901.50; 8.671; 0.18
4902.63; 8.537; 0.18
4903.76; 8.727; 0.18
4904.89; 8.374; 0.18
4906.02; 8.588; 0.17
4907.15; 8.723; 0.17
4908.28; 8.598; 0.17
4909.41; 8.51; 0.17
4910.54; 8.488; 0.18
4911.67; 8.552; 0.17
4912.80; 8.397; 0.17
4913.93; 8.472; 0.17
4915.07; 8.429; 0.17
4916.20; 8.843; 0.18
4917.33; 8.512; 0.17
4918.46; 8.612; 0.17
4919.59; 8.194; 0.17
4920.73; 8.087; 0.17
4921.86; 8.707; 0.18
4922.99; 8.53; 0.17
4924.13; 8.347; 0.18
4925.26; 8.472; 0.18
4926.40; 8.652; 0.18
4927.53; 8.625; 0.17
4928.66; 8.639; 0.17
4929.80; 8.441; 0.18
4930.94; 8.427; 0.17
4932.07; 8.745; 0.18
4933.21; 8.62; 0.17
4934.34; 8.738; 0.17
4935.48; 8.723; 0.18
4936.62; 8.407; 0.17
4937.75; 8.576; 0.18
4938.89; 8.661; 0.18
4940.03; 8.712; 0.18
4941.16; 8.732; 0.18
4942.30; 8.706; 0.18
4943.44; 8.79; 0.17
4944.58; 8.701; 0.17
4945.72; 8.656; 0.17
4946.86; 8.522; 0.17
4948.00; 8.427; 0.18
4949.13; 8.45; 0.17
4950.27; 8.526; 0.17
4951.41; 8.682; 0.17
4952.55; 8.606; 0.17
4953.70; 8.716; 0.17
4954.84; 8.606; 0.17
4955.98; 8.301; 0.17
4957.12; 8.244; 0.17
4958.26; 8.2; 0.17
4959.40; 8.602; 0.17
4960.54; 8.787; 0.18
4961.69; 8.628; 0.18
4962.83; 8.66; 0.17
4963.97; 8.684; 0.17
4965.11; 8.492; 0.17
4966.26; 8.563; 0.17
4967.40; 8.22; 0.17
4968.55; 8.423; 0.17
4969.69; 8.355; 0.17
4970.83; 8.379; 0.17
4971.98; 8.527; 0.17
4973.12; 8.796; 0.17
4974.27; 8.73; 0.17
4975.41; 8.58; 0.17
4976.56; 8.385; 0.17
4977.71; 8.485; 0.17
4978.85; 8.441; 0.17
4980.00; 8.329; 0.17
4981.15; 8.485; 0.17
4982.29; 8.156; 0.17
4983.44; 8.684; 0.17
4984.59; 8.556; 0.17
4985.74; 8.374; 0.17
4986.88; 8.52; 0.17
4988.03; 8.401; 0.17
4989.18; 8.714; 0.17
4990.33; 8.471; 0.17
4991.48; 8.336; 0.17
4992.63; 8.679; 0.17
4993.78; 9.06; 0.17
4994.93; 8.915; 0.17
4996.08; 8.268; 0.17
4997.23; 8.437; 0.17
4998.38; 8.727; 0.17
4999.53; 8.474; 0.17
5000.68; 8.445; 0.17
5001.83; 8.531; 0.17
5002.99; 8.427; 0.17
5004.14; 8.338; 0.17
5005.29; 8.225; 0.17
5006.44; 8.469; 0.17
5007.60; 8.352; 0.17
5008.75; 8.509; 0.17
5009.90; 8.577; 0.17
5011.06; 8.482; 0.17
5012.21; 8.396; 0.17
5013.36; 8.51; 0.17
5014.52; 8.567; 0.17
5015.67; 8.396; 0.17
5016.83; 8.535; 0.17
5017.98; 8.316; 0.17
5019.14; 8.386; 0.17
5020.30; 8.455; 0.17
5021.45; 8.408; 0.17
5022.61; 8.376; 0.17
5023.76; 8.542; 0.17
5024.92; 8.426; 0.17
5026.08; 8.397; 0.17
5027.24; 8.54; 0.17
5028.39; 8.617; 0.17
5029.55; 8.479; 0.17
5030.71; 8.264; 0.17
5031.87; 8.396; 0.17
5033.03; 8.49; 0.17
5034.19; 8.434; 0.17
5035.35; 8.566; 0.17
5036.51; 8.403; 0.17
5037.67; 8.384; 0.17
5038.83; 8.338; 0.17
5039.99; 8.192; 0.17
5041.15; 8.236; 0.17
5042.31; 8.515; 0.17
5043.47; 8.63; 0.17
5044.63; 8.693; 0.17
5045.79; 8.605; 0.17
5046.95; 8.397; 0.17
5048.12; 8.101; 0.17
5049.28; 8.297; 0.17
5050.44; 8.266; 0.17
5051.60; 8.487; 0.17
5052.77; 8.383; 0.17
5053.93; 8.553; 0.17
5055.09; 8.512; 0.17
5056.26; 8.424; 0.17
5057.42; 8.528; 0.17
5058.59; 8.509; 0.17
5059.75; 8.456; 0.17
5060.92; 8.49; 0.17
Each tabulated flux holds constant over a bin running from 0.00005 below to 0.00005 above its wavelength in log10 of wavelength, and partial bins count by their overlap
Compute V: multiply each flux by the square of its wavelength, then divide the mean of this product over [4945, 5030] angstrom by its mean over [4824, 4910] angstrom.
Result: 1.1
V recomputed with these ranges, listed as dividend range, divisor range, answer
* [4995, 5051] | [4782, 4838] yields 1.06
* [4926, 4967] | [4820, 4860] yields 1.07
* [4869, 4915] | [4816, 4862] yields 1.06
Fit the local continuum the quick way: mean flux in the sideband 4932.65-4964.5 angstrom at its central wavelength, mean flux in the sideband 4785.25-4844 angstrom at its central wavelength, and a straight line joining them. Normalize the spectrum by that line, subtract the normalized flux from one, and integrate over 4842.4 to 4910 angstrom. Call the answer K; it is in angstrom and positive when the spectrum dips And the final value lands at 3.5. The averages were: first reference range 8.65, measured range 8.18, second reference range 8.6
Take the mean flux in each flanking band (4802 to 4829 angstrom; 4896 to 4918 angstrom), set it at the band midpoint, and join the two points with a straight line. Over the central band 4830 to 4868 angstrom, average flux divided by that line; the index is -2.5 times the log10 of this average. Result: 0.085 mag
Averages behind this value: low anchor 8.63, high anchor 8.58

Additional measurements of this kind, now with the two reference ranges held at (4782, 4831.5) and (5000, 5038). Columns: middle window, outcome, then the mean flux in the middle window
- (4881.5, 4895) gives 0.02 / 8.47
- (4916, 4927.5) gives 0.01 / 8.49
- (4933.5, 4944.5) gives -0.02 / 8.67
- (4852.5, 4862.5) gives 0.24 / 6.92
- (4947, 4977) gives 0.00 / 8.52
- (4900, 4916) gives 0.00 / 8.55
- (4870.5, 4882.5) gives 0.01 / 8.55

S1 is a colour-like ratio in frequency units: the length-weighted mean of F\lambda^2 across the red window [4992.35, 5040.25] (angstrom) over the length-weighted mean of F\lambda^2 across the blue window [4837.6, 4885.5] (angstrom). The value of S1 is 1.12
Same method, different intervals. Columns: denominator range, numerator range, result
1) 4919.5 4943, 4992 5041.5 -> 1.02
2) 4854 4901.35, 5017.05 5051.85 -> 1.11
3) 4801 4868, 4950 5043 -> 1.10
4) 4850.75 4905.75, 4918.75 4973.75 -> 1.08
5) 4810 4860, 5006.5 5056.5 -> 1.08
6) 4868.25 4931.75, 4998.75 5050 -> 1.04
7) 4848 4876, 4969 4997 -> 1.17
